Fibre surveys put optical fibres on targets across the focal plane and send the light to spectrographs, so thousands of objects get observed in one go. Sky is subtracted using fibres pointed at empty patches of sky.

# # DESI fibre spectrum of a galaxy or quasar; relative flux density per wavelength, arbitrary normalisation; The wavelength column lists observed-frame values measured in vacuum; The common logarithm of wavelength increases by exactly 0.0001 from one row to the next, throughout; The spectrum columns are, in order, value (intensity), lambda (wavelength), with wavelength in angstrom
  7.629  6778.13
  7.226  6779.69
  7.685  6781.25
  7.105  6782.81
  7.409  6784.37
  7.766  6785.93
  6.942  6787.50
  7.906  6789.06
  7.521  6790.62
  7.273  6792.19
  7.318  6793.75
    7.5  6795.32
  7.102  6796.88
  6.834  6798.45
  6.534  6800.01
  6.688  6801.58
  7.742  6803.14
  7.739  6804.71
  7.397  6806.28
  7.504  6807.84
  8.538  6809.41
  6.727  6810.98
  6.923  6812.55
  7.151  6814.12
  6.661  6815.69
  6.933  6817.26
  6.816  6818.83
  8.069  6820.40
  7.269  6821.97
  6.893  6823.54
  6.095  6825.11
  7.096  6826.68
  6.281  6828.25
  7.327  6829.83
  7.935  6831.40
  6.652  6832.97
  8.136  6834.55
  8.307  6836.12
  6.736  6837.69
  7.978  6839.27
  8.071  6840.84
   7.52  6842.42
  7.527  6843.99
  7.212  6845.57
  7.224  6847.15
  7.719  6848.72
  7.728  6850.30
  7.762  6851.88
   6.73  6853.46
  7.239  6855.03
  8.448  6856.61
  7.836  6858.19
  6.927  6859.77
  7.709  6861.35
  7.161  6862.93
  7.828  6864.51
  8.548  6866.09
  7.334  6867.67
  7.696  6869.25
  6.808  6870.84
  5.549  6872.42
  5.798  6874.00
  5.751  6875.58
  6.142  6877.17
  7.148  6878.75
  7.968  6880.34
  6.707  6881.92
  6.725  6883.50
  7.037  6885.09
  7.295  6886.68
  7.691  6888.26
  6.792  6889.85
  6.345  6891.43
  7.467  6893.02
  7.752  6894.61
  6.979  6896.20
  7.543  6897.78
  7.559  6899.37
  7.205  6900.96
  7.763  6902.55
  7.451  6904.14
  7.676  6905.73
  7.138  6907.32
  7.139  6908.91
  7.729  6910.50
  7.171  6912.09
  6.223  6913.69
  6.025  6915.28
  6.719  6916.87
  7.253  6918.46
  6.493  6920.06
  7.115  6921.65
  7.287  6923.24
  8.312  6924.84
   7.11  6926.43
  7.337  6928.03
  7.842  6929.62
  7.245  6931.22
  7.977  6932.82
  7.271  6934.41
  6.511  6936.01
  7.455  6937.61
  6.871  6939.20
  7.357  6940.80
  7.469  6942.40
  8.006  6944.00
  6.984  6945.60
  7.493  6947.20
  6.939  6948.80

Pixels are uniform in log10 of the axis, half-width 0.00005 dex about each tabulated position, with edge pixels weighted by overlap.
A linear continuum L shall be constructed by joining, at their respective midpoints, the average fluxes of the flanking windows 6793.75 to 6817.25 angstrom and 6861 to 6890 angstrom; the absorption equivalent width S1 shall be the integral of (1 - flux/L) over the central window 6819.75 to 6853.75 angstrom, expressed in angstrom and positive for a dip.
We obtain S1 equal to -1.21 angstrom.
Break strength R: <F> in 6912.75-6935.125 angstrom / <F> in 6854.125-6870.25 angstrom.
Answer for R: 0.93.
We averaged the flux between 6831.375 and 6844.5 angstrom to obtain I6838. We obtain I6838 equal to 7.64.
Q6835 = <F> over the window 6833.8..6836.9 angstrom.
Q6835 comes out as 8.23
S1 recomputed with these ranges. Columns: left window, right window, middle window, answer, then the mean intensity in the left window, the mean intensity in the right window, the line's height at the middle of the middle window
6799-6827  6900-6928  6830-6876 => -1.45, 7.15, 7.17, 7.16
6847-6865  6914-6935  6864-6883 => 1.35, 7.53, 7.21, 7.45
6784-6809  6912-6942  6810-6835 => 0.83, 7.34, 7.14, 7.3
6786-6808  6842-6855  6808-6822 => 0.18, 7.3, 7.42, 7.34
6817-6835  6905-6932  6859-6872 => -0.57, 7.11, 7.16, 7.13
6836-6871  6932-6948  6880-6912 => 0.72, 7.57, 7.34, 7.45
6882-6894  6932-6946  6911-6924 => 0.73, 7.04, 7.33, 7.21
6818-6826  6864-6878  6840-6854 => -1.21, 7.03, 6.81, 6.92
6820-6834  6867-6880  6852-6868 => -2.11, 7.06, 6.57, 6.71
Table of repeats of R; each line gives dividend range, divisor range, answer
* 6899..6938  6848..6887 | 1.01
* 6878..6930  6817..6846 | 0.98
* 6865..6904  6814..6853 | 0.97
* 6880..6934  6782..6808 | 0.99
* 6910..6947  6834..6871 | 0.95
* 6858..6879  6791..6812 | 0.96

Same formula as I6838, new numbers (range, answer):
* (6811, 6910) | 7.24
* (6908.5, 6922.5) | 6.87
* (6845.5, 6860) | 7.52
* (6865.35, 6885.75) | 6.86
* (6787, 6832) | 7.2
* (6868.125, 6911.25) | 7.07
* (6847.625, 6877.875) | 7.2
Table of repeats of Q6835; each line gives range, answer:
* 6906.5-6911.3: 7.34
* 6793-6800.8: 7.05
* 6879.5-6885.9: 7.1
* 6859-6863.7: 7.27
